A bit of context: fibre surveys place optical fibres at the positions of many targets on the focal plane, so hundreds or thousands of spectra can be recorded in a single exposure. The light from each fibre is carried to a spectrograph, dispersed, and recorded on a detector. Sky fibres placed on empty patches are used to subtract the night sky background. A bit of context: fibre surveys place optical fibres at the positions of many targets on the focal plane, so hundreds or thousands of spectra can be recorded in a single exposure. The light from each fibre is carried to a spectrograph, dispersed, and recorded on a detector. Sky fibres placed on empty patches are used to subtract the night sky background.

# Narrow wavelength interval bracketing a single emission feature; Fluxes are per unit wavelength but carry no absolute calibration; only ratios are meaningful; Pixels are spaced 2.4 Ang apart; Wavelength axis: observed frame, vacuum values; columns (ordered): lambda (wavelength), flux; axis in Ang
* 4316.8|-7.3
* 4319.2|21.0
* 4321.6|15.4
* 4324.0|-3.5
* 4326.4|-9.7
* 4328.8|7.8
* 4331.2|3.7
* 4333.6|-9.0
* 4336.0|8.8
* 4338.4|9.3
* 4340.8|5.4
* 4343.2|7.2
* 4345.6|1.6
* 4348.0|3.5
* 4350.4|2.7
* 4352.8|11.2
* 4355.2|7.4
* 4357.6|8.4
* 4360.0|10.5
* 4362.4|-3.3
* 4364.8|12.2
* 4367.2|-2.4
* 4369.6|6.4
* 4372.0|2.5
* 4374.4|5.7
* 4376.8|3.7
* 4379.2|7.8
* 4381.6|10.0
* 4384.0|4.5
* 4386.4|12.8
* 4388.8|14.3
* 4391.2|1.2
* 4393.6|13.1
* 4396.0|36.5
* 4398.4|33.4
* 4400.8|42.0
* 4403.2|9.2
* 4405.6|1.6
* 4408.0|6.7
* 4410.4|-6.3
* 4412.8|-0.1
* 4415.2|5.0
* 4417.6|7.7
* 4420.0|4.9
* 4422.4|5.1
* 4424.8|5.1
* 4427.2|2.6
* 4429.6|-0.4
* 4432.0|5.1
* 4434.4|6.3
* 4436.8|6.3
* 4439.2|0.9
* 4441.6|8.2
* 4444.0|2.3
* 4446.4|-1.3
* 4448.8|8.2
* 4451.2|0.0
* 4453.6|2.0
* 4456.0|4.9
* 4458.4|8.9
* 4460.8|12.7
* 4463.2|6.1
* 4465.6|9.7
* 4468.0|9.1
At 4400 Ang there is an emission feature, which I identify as [O II]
